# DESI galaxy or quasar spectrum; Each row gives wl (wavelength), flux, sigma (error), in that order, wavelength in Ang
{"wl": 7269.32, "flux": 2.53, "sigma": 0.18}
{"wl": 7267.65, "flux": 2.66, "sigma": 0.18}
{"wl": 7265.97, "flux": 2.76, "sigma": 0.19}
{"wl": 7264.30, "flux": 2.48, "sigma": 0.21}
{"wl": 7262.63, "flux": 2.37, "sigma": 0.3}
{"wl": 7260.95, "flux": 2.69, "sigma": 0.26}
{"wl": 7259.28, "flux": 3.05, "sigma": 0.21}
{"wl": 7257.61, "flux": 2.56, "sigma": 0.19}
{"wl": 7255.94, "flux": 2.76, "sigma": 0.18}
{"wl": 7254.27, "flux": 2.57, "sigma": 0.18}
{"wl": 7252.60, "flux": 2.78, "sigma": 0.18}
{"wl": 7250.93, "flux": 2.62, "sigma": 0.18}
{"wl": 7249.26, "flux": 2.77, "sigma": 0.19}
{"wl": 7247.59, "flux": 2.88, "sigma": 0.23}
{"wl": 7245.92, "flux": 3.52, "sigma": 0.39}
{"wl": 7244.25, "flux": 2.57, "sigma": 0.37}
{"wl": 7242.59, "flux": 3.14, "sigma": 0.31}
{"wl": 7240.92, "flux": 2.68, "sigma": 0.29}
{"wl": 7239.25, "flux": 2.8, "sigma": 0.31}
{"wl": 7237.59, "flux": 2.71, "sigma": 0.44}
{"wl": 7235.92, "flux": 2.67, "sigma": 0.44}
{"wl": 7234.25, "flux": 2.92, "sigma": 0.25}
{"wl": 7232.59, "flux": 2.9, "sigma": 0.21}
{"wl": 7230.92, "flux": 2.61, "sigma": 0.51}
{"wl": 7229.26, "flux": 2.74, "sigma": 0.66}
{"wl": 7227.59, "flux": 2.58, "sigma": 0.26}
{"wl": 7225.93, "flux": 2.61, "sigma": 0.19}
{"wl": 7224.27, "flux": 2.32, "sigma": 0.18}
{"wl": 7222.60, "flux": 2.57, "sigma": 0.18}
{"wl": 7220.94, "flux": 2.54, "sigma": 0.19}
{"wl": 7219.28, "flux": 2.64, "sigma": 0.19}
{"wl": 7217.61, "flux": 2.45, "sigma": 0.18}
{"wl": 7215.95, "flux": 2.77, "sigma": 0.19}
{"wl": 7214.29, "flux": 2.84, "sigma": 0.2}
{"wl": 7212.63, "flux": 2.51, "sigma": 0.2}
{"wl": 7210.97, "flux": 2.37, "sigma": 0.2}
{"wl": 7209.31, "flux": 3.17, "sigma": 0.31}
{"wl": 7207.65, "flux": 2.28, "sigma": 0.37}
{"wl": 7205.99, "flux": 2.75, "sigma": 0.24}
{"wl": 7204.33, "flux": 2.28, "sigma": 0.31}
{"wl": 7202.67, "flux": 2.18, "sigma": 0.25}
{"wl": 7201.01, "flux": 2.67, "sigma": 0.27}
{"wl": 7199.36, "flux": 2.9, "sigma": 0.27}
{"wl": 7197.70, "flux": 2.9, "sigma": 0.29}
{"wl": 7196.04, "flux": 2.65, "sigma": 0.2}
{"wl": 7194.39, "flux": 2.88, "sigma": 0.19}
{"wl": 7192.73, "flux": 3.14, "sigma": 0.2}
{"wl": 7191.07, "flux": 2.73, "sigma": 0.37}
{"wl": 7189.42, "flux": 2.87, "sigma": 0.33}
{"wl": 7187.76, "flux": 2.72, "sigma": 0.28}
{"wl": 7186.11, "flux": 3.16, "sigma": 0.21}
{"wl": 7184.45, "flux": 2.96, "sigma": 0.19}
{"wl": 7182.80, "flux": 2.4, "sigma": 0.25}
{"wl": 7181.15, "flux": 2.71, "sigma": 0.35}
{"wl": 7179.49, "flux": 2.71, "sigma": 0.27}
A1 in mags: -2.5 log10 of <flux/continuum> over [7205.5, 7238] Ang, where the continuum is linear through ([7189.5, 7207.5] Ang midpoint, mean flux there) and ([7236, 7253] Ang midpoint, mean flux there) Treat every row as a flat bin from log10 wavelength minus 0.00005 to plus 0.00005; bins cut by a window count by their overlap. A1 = 0.05 mag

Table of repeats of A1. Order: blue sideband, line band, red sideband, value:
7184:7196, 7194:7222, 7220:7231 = 0.04 mag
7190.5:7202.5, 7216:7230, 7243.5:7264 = 0.09 mag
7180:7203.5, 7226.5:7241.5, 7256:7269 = -0.01 mag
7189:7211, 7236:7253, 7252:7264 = -0.06 mag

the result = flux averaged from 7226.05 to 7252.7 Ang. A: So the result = 2.8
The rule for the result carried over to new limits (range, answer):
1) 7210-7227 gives 2.57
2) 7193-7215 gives 2.66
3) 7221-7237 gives 2.65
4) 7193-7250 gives 2.7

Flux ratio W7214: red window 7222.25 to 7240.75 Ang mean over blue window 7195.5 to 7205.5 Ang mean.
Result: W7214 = 1.0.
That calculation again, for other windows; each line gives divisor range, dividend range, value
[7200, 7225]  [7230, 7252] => 1.11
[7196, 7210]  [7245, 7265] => 1.04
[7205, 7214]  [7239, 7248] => 1.12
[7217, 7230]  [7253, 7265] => 1.04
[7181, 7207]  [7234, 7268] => 1.01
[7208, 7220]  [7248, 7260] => 1.03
